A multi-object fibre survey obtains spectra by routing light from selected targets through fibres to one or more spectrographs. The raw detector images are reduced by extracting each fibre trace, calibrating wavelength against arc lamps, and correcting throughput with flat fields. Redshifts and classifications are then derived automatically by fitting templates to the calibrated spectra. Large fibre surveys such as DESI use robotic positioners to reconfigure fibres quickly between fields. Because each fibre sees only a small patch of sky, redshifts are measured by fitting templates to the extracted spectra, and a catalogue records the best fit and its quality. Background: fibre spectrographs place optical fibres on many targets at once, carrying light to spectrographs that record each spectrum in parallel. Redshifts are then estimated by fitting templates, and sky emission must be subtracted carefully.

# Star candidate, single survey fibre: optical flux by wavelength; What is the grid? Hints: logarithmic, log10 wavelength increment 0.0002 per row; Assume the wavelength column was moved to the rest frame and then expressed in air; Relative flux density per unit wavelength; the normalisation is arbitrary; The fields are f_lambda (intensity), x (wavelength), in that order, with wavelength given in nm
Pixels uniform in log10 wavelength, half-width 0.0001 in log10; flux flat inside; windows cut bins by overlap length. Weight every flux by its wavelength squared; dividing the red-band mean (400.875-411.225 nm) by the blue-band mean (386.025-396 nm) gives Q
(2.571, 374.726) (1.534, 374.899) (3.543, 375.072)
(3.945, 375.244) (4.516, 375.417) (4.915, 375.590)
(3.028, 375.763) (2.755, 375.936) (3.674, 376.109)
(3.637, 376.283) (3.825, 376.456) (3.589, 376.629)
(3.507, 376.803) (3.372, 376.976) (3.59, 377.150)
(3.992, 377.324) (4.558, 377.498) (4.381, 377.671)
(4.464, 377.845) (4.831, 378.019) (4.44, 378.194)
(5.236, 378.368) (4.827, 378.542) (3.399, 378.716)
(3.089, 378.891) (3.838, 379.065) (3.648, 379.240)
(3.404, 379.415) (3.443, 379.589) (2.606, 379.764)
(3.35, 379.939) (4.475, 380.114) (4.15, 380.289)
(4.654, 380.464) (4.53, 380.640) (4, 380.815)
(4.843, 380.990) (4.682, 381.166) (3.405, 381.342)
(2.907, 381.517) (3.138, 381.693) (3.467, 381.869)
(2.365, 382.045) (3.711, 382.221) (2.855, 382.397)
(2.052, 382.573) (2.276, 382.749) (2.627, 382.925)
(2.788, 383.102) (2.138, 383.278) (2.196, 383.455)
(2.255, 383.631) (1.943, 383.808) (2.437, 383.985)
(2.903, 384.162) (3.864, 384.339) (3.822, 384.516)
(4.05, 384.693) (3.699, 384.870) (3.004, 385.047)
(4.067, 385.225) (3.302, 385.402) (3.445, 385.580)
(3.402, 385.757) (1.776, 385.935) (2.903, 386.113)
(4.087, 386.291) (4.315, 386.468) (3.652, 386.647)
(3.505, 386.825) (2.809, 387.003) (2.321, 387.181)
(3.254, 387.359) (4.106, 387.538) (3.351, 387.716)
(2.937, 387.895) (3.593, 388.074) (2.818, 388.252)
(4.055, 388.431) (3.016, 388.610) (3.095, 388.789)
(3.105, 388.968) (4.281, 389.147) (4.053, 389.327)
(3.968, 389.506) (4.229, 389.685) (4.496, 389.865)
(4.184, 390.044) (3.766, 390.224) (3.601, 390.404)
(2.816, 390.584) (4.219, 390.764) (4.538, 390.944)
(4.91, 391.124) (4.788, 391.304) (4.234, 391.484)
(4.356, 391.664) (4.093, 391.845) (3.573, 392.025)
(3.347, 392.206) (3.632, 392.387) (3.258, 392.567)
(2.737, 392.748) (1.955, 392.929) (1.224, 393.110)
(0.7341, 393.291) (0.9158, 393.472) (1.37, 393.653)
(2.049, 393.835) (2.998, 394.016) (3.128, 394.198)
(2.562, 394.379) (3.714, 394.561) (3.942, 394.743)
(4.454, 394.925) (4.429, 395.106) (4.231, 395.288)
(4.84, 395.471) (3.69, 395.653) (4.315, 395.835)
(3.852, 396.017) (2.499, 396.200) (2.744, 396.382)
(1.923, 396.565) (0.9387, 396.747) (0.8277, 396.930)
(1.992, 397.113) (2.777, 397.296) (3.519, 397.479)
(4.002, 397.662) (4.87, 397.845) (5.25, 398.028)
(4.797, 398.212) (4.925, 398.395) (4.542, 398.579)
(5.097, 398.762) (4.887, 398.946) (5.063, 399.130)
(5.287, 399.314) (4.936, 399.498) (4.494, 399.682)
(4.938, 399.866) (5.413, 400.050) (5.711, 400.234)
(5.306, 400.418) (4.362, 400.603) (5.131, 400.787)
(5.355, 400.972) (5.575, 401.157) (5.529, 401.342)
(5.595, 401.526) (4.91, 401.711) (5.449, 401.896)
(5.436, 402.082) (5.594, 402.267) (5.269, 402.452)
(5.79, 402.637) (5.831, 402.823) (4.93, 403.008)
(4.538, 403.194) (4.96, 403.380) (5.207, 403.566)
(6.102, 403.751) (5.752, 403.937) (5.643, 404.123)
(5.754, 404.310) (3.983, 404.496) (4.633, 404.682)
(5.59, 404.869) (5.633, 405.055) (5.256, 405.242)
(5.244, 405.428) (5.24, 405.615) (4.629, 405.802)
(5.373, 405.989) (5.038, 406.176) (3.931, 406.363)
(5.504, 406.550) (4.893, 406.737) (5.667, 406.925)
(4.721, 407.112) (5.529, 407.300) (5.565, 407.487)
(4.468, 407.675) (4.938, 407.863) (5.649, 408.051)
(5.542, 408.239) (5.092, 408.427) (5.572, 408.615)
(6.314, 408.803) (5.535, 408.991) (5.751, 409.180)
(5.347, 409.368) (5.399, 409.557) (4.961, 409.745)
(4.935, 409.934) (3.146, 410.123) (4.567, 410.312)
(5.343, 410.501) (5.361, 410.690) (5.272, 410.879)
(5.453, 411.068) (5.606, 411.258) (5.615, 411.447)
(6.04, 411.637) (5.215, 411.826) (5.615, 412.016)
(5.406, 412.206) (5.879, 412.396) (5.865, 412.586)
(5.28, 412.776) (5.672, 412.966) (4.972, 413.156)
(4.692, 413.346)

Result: 1.6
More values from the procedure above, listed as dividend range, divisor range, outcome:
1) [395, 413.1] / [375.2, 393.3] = 1.54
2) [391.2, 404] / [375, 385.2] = 1.27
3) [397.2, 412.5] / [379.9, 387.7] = 1.74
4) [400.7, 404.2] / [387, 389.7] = 1.69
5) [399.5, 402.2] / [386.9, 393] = 1.52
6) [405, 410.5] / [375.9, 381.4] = 1.51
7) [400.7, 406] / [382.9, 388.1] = 1.84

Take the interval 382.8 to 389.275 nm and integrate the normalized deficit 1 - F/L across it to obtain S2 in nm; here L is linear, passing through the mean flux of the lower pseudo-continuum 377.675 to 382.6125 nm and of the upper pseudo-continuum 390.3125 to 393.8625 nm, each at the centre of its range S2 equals 0.502 nm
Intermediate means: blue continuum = 3.8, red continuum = 3.13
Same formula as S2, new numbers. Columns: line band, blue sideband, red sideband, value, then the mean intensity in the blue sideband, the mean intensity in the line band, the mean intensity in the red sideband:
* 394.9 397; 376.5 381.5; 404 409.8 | 0.678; 3.99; 3.21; 5.24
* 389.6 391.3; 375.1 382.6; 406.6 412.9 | 0.099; 3.8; 4.12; 5.32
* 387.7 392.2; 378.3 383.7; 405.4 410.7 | 0.176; 3.43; 3.84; 5.14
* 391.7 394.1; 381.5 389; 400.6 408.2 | 0.878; 3.11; 2.49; 5.24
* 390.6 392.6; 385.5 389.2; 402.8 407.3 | -0.164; 3.32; 4.06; 5.17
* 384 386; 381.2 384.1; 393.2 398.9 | -0.410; 2.7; 3.38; 3.3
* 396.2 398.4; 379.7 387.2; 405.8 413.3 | 0.625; 3.28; 3.12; 5.27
